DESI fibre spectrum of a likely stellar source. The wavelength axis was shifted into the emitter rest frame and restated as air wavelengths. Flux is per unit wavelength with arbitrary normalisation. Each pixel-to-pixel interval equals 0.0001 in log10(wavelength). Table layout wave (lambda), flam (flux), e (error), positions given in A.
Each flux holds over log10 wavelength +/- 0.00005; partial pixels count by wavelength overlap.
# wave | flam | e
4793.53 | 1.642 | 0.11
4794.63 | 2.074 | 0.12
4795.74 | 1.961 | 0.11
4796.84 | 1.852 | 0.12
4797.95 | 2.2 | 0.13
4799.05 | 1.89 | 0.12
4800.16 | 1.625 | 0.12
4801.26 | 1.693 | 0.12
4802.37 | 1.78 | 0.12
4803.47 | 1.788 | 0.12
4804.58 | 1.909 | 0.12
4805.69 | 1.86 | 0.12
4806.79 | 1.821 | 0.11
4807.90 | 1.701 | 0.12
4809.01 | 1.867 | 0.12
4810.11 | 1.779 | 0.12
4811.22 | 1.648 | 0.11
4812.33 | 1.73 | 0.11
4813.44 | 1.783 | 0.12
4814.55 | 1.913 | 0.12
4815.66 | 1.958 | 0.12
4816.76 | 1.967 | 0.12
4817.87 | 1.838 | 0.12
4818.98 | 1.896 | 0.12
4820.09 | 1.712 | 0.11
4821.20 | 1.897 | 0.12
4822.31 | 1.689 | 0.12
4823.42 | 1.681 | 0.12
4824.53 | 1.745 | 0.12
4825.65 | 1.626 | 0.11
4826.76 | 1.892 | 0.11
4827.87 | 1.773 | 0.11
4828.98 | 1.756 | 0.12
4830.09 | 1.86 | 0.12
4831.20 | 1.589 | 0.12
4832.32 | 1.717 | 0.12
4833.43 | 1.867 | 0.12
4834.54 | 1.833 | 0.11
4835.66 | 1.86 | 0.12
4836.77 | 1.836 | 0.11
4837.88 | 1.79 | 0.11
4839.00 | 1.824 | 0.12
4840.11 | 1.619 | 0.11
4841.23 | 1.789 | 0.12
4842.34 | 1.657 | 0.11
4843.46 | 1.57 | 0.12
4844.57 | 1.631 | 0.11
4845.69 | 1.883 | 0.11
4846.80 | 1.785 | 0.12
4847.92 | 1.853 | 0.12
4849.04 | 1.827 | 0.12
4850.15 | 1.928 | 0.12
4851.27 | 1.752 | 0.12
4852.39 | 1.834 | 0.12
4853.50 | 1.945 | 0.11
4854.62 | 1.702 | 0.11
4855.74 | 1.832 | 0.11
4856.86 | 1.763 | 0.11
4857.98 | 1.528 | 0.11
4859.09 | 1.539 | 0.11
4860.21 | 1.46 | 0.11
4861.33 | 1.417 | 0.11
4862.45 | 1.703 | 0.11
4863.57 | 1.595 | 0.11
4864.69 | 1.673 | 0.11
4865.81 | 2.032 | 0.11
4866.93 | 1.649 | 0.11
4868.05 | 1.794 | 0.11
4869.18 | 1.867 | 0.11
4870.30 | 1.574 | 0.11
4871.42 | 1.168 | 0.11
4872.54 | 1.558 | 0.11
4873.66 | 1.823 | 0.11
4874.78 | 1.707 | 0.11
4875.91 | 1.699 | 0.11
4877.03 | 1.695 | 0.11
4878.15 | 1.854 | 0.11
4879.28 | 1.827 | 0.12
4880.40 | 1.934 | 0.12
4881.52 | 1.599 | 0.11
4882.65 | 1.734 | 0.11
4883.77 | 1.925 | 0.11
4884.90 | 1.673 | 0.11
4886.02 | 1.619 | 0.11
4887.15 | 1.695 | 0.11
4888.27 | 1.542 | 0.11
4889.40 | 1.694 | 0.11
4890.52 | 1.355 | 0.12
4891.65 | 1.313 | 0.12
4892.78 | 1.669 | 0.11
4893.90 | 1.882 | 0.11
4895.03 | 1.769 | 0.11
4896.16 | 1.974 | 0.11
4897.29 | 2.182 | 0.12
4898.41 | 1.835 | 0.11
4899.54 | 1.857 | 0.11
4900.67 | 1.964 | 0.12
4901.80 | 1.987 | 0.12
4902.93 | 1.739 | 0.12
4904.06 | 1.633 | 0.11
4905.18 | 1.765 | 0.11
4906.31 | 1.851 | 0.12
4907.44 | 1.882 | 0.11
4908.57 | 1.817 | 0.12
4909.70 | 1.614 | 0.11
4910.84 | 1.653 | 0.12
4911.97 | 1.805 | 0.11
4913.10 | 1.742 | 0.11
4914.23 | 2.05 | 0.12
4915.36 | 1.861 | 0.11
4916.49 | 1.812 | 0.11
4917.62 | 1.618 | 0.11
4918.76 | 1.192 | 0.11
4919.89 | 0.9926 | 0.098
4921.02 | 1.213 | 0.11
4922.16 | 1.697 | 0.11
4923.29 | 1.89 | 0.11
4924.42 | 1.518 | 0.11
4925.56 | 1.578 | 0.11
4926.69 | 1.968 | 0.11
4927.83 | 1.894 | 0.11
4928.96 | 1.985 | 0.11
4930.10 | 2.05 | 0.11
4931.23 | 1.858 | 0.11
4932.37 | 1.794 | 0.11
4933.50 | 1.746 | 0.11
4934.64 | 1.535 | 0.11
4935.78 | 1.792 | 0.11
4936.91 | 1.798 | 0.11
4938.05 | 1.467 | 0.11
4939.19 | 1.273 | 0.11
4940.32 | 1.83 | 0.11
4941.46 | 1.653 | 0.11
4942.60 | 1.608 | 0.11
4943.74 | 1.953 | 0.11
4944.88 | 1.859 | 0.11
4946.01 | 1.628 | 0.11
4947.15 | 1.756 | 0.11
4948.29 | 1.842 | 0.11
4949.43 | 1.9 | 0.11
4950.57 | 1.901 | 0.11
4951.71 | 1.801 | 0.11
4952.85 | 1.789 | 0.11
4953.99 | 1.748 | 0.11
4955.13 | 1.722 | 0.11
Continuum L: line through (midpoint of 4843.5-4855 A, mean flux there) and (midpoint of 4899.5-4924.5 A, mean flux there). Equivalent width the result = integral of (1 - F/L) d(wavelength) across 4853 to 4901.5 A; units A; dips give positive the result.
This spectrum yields 1.2 A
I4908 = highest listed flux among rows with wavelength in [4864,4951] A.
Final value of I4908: 2.182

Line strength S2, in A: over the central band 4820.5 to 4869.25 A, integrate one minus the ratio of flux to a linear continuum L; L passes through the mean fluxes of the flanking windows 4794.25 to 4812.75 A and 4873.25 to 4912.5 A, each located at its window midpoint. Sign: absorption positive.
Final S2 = 1.43 A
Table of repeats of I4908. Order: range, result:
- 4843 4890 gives 2.032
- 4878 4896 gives 1.934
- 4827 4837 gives 1.867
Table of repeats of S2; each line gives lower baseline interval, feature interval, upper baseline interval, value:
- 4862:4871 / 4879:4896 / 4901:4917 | 0.7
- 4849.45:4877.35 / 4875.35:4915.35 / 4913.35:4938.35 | -1.7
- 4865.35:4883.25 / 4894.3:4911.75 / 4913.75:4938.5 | -1.3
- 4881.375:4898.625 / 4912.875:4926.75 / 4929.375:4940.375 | 0.8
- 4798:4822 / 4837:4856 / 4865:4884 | -0.1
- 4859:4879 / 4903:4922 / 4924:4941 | 0.6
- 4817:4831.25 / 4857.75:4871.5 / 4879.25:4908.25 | 1.1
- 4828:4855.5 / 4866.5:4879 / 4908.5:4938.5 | 0.5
